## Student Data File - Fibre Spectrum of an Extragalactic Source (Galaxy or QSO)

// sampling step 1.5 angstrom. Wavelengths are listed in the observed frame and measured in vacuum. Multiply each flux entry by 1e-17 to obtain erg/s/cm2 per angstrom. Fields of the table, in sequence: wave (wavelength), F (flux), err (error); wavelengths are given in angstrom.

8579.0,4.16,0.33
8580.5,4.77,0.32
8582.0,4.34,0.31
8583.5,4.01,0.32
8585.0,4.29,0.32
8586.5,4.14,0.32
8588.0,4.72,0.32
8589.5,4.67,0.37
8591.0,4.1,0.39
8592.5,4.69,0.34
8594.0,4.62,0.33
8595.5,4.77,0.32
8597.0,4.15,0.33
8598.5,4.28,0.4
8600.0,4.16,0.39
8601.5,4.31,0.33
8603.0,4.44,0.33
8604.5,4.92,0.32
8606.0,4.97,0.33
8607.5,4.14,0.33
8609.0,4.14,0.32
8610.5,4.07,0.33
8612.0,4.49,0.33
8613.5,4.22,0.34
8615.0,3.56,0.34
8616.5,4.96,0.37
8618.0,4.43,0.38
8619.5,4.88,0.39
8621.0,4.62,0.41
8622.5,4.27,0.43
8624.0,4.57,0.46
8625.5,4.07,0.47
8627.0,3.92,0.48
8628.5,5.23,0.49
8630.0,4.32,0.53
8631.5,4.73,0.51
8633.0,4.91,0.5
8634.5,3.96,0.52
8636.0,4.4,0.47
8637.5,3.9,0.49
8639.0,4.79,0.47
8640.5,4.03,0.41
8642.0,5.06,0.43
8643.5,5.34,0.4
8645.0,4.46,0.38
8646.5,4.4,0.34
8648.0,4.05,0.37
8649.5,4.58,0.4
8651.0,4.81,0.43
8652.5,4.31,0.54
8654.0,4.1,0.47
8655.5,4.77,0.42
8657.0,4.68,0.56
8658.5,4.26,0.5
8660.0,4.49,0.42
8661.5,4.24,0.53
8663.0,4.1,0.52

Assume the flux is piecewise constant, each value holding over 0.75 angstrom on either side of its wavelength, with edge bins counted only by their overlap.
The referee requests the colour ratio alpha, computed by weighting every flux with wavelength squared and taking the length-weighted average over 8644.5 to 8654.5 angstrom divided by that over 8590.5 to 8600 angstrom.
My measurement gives 1.01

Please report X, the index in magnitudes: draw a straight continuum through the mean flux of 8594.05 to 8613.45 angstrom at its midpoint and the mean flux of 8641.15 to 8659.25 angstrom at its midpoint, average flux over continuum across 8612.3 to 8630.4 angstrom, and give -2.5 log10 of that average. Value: 0.01 mag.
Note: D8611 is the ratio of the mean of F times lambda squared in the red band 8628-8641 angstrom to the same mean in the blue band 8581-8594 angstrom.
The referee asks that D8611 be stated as 1.0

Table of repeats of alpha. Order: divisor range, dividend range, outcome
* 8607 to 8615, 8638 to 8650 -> 1.11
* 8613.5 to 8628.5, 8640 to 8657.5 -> 1.04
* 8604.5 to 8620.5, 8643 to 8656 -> 1.03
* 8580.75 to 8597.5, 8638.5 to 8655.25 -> 1.04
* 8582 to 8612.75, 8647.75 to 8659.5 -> 1.03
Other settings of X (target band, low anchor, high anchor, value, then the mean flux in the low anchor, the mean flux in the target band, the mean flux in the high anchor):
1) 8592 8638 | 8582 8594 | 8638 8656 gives 0.01 mag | 4.39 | 4.42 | 4.55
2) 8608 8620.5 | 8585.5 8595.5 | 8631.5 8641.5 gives 0.02 mag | 4.51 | 4.35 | 4.38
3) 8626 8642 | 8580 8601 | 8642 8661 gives 0.01 mag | 4.4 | 4.44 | 4.54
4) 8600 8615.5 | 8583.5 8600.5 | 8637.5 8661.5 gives 0.03 mag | 4.4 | 4.33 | 4.51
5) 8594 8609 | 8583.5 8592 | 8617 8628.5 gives -0.01 mag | 4.36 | 4.45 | 4.46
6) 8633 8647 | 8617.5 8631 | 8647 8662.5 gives -0.01 mag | 4.48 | 4.51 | 4.42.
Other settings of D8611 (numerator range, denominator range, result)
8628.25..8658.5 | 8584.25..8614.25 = 1.04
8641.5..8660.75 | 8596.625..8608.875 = 1.04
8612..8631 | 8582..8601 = 1.02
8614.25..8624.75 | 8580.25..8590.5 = 1.03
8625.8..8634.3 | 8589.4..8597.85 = 1.02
